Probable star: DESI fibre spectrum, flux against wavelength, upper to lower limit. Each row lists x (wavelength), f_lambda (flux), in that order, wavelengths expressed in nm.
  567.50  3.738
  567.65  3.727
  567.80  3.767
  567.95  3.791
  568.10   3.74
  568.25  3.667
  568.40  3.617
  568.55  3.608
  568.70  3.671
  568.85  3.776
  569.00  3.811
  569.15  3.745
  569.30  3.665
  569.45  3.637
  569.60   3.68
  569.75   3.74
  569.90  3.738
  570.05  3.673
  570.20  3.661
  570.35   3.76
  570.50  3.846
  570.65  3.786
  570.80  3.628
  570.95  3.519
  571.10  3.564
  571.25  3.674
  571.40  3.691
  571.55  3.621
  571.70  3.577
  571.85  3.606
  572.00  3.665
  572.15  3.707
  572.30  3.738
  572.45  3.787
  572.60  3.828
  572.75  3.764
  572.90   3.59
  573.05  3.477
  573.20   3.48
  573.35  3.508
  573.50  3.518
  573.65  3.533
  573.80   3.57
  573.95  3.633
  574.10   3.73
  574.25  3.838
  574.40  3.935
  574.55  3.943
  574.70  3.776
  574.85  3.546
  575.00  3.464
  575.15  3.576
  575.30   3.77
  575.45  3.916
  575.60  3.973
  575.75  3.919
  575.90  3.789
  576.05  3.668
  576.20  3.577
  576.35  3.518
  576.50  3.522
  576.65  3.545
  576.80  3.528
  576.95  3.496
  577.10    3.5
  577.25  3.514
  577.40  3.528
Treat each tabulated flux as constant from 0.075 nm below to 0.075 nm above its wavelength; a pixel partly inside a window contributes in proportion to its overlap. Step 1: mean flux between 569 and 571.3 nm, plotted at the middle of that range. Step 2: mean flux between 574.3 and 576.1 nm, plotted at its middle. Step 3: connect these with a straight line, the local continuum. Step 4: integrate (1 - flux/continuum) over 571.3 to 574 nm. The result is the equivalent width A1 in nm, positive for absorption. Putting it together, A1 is 0.08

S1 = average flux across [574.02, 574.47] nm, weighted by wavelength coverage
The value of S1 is 3.83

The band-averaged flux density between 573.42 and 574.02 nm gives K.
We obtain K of 3.56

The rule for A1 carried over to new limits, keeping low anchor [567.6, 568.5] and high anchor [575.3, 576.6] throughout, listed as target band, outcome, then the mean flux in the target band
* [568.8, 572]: 0.03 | 3.68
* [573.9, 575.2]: 0.00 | 3.72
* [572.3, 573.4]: 0.02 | 3.64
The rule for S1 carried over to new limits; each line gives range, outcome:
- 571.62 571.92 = 3.59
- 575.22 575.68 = 3.88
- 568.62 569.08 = 3.75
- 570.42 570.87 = 3.75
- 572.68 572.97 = 3.68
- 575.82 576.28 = 3.68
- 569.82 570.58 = 3.74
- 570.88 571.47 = 3.61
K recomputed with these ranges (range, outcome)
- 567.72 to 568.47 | 3.72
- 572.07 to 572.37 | 3.72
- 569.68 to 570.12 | 3.72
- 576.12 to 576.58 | 3.54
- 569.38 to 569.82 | 3.69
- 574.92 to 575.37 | 3.6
